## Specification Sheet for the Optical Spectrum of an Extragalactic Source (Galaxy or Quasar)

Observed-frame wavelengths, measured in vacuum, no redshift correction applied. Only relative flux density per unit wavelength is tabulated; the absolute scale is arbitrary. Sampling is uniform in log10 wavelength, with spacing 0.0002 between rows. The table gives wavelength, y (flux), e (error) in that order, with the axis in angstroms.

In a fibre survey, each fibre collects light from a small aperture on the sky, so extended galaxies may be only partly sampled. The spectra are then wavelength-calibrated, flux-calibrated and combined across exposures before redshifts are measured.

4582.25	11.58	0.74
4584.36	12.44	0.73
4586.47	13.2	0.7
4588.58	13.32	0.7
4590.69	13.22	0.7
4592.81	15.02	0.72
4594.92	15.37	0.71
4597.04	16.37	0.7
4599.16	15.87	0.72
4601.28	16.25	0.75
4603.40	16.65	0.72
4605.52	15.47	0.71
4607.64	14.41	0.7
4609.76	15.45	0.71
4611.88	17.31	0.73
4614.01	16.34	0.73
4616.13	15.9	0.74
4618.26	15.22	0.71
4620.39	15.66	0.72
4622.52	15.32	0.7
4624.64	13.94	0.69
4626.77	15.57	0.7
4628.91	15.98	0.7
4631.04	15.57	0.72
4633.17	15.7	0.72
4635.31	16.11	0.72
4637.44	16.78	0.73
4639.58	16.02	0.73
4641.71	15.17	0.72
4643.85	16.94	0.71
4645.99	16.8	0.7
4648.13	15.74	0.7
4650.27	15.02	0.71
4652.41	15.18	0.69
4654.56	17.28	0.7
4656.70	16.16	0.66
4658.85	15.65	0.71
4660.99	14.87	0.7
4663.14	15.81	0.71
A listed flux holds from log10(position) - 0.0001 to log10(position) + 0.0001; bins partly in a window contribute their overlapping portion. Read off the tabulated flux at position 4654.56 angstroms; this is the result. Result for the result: 17.28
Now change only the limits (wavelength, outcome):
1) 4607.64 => 14.41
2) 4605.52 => 15.47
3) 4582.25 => 11.58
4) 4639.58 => 16.02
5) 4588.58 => 13.32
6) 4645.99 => 16.8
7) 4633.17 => 15.7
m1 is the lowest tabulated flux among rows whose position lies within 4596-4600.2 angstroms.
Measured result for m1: 15.87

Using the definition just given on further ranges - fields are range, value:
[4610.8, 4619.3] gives 15.22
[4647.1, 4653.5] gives 15.02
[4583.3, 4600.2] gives 12.44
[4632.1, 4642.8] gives 15.17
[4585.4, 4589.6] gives 13.2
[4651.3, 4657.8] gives 15.18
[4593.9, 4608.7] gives 14.41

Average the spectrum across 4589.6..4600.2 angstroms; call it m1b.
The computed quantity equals 15.2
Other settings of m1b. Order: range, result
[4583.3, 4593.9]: 13.5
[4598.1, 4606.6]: 16.1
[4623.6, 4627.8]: 14.8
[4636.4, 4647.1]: 16.3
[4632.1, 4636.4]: 15.9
